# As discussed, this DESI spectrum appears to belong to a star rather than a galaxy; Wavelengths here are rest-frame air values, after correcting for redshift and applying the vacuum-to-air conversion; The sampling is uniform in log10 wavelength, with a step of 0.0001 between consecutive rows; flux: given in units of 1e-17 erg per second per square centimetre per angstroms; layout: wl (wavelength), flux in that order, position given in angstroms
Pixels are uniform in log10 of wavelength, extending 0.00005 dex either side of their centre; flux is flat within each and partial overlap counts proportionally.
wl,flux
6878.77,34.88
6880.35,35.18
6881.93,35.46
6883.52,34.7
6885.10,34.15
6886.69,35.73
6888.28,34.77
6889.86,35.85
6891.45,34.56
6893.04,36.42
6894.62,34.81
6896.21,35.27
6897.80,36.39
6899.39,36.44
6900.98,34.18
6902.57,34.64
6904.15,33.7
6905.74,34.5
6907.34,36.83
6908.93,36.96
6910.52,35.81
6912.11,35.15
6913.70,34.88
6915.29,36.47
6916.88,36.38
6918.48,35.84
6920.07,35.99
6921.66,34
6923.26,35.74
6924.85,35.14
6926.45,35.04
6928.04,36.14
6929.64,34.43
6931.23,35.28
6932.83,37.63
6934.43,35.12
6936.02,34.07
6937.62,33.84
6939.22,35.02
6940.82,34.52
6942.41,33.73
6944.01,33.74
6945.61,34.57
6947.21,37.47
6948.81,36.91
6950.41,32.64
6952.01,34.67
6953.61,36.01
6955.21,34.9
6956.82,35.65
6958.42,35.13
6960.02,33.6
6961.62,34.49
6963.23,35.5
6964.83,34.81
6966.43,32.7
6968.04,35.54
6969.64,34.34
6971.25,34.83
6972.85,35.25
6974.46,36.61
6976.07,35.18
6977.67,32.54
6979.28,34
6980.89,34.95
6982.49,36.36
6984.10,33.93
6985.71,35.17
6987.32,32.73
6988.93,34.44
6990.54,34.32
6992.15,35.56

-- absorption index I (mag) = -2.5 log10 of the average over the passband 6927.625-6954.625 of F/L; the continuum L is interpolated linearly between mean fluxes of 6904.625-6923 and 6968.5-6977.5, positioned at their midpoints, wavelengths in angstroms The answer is 0.011 mag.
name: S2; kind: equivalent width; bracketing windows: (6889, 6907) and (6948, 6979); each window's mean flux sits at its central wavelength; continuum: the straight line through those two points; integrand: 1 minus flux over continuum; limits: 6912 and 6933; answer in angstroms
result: -0.3 angstroms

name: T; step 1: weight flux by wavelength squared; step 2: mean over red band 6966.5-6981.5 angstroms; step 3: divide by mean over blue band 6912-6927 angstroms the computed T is 0.99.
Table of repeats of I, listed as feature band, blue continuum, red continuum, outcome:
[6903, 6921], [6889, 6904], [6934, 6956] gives -0.02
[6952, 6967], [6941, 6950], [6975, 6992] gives 0.00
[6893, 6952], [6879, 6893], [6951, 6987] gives -0.01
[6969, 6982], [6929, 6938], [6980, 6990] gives 0.00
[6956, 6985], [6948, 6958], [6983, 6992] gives 0.00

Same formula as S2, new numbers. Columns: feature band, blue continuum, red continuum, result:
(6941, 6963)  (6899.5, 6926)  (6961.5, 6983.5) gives 0.07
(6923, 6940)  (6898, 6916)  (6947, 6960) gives 0.06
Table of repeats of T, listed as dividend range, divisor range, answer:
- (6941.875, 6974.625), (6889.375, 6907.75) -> 1.01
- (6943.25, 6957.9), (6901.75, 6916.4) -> 1.00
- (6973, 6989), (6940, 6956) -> 1.00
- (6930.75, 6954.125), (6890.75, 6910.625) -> 1.00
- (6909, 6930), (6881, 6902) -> 1.02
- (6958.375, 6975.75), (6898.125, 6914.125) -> 1.00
